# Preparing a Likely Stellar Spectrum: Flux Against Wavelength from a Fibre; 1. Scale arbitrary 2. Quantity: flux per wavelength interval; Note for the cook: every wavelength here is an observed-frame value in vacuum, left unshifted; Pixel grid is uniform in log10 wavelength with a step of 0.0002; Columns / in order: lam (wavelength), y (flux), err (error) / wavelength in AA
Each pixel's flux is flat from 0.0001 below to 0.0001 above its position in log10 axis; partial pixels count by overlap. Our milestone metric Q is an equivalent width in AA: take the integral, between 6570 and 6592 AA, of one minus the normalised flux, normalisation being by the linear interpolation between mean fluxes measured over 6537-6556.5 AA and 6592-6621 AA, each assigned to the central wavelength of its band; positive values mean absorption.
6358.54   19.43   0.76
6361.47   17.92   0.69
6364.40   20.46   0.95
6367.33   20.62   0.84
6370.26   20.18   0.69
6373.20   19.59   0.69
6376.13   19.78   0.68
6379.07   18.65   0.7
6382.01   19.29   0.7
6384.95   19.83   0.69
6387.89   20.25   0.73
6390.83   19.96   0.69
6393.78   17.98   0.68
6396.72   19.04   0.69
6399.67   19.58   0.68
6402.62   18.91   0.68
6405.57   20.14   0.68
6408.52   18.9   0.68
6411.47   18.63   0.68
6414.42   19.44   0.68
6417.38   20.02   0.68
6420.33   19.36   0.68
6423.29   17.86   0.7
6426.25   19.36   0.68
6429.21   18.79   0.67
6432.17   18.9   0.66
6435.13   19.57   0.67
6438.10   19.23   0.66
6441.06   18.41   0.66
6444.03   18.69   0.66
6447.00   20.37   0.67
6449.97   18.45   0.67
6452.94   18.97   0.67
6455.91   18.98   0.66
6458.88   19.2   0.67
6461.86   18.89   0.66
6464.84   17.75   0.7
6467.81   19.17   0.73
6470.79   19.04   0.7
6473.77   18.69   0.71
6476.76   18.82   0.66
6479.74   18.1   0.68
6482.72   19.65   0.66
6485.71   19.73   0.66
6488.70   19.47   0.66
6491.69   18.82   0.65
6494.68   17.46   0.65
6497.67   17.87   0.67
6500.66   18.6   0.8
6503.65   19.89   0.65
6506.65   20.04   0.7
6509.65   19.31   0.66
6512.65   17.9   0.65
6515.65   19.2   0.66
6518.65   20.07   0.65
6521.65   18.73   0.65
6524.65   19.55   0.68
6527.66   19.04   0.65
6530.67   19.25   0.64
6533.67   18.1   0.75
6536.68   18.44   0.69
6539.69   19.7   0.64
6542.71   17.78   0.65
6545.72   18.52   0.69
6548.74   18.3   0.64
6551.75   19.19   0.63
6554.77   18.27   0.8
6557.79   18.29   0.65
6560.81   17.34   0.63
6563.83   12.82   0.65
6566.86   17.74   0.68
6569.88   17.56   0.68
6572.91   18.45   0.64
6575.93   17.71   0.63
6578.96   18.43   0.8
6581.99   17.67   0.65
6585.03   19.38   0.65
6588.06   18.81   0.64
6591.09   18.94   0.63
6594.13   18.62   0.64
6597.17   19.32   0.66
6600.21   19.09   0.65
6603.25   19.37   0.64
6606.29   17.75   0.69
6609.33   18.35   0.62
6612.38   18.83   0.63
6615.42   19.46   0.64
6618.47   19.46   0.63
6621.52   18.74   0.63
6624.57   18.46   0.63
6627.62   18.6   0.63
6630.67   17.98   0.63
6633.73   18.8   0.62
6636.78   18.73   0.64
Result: 0.43 AA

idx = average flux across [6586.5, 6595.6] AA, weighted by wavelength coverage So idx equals 18.8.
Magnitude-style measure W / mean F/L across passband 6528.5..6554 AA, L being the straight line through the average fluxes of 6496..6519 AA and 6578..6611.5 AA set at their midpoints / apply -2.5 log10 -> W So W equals 0.01 mag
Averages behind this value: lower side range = 19.1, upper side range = 18.7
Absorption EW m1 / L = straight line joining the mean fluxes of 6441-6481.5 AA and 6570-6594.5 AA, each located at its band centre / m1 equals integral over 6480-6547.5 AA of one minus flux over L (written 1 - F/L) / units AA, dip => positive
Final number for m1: -1.0 AA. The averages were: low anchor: 18.8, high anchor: 18.4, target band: 18.9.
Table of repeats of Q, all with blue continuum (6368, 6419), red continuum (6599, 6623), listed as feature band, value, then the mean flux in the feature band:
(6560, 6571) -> 1.6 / 16.3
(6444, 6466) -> 0.4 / 18.9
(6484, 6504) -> 0.4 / 18.8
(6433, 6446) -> 0.2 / 19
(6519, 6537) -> 0.1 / 19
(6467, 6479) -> 0.2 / 18.9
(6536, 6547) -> 0.3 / 18.6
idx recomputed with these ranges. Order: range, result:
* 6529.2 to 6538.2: 18.6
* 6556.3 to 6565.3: 16.2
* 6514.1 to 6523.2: 19.3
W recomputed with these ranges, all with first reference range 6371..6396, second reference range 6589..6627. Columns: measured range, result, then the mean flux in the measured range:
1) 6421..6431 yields 0.034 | 18.7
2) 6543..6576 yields 0.078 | 17.7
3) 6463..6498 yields 0.025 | 18.7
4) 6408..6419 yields 0.003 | 19.3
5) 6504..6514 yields -0.004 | 19.2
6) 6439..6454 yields 0.016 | 19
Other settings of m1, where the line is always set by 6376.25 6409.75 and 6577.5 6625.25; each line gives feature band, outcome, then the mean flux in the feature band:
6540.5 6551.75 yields 0.3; 18.4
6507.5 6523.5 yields -0.1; 19.1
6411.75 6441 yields 0.2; 19.1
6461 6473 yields 0.3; 18.7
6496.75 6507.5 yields 0.0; 19.1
